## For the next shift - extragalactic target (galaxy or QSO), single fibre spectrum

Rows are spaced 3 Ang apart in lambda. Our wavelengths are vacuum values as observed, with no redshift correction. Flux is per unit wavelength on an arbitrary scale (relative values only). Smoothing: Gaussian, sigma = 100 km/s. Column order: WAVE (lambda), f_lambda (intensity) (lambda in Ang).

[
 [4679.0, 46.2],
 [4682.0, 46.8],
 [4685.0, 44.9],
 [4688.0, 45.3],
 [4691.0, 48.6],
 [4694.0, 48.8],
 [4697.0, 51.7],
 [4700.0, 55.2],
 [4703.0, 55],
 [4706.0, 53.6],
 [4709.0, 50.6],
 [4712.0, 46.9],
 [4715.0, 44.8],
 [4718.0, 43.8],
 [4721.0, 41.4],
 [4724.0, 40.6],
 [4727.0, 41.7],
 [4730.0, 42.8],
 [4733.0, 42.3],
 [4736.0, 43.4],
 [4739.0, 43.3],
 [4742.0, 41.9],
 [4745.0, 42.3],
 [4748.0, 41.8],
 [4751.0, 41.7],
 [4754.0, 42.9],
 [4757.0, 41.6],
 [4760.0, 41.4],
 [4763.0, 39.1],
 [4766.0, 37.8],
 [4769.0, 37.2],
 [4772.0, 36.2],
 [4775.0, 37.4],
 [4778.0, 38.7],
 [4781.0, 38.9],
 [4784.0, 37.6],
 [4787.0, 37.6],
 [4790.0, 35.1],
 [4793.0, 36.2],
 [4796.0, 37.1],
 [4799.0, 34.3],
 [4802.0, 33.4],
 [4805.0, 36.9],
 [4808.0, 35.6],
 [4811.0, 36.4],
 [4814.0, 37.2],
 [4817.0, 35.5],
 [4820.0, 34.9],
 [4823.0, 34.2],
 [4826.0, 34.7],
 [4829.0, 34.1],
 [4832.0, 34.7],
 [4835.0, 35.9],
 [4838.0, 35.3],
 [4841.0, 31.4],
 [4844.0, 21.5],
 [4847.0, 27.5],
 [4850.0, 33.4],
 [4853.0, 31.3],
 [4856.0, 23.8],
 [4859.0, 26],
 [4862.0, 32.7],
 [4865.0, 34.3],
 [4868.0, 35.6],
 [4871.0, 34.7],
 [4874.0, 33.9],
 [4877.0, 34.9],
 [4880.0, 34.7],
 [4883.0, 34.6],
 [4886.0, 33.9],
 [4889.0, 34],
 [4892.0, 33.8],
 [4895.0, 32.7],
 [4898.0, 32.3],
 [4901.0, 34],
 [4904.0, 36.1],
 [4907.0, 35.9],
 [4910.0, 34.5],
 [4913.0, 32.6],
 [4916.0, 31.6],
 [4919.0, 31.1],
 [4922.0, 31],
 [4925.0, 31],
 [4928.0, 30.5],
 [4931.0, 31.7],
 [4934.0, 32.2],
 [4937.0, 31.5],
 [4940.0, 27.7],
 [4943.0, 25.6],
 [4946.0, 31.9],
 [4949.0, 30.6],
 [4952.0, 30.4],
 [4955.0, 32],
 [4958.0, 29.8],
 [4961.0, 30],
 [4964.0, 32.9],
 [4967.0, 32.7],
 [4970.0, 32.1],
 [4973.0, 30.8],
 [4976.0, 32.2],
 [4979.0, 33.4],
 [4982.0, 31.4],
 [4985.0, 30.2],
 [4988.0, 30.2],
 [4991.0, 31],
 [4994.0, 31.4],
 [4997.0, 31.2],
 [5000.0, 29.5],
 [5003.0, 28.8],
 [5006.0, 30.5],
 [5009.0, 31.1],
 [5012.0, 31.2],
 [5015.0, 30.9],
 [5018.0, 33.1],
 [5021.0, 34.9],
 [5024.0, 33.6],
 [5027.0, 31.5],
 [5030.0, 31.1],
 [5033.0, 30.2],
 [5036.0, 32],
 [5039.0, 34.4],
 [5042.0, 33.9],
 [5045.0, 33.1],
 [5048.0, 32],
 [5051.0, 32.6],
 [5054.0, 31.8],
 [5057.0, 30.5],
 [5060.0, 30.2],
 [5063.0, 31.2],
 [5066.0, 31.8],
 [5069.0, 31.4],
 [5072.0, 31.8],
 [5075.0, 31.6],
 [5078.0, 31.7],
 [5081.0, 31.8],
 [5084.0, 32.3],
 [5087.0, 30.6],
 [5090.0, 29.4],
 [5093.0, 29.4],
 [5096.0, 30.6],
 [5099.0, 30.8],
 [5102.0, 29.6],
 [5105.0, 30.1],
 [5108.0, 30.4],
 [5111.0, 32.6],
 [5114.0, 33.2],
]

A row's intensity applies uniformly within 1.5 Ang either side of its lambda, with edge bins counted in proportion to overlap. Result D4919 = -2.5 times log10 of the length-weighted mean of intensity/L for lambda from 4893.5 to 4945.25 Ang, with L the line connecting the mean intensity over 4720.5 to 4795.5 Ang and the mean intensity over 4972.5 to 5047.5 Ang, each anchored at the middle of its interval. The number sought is 0.09 mag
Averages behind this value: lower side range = 40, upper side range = 31.7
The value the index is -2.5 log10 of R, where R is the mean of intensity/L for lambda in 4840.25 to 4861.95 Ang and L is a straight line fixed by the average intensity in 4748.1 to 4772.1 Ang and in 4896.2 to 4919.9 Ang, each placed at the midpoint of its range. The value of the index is 0.27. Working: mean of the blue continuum 40.1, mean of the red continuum 33.6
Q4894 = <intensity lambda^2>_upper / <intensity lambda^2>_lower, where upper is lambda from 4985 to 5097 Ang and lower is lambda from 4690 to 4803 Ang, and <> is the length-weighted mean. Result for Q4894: 0.8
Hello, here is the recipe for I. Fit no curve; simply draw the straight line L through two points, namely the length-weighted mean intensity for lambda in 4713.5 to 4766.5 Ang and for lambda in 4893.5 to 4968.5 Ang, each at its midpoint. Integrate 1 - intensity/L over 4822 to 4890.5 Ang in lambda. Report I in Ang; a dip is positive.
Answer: 6.2 Ang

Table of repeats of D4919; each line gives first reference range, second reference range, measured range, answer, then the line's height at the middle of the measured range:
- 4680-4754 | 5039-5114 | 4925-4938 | 0.18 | 37.2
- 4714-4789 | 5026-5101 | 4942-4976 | 0.12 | 34.6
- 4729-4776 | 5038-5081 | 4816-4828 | 0.12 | 38.8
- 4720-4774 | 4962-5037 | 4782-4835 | 0.09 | 38.7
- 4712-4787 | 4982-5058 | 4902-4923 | 0.06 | 35.3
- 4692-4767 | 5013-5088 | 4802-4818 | 0.15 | 41.5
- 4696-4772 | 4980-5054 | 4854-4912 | 0.13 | 37.5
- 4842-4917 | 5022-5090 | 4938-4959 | 0.09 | 32.2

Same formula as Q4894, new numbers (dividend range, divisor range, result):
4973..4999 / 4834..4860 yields 1.12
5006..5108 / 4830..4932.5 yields 1.04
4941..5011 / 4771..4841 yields 0.92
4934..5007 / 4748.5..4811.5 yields 0.88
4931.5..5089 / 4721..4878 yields 0.94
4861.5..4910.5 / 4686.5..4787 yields 0.84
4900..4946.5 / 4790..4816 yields 0.93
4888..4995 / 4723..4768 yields 0.83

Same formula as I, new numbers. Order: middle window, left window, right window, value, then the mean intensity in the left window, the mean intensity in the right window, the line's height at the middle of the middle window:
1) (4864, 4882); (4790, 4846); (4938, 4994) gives -0.9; 34.4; 30.8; 33.1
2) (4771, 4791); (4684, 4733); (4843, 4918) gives 1.7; 47.1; 32.5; 40.9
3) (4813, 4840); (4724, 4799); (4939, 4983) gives 1.3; 39.7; 30.9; 36.9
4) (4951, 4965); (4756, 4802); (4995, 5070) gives 1.0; 37.6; 31.7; 33.4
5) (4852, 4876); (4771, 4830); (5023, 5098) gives 2.3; 36.1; 31.6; 35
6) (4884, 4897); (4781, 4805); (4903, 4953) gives -0.3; 36.1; 31.5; 32.8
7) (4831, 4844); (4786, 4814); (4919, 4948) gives 0.6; 35.9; 30.4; 34.3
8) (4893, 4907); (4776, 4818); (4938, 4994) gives -0.4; 36.5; 30.8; 33.1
